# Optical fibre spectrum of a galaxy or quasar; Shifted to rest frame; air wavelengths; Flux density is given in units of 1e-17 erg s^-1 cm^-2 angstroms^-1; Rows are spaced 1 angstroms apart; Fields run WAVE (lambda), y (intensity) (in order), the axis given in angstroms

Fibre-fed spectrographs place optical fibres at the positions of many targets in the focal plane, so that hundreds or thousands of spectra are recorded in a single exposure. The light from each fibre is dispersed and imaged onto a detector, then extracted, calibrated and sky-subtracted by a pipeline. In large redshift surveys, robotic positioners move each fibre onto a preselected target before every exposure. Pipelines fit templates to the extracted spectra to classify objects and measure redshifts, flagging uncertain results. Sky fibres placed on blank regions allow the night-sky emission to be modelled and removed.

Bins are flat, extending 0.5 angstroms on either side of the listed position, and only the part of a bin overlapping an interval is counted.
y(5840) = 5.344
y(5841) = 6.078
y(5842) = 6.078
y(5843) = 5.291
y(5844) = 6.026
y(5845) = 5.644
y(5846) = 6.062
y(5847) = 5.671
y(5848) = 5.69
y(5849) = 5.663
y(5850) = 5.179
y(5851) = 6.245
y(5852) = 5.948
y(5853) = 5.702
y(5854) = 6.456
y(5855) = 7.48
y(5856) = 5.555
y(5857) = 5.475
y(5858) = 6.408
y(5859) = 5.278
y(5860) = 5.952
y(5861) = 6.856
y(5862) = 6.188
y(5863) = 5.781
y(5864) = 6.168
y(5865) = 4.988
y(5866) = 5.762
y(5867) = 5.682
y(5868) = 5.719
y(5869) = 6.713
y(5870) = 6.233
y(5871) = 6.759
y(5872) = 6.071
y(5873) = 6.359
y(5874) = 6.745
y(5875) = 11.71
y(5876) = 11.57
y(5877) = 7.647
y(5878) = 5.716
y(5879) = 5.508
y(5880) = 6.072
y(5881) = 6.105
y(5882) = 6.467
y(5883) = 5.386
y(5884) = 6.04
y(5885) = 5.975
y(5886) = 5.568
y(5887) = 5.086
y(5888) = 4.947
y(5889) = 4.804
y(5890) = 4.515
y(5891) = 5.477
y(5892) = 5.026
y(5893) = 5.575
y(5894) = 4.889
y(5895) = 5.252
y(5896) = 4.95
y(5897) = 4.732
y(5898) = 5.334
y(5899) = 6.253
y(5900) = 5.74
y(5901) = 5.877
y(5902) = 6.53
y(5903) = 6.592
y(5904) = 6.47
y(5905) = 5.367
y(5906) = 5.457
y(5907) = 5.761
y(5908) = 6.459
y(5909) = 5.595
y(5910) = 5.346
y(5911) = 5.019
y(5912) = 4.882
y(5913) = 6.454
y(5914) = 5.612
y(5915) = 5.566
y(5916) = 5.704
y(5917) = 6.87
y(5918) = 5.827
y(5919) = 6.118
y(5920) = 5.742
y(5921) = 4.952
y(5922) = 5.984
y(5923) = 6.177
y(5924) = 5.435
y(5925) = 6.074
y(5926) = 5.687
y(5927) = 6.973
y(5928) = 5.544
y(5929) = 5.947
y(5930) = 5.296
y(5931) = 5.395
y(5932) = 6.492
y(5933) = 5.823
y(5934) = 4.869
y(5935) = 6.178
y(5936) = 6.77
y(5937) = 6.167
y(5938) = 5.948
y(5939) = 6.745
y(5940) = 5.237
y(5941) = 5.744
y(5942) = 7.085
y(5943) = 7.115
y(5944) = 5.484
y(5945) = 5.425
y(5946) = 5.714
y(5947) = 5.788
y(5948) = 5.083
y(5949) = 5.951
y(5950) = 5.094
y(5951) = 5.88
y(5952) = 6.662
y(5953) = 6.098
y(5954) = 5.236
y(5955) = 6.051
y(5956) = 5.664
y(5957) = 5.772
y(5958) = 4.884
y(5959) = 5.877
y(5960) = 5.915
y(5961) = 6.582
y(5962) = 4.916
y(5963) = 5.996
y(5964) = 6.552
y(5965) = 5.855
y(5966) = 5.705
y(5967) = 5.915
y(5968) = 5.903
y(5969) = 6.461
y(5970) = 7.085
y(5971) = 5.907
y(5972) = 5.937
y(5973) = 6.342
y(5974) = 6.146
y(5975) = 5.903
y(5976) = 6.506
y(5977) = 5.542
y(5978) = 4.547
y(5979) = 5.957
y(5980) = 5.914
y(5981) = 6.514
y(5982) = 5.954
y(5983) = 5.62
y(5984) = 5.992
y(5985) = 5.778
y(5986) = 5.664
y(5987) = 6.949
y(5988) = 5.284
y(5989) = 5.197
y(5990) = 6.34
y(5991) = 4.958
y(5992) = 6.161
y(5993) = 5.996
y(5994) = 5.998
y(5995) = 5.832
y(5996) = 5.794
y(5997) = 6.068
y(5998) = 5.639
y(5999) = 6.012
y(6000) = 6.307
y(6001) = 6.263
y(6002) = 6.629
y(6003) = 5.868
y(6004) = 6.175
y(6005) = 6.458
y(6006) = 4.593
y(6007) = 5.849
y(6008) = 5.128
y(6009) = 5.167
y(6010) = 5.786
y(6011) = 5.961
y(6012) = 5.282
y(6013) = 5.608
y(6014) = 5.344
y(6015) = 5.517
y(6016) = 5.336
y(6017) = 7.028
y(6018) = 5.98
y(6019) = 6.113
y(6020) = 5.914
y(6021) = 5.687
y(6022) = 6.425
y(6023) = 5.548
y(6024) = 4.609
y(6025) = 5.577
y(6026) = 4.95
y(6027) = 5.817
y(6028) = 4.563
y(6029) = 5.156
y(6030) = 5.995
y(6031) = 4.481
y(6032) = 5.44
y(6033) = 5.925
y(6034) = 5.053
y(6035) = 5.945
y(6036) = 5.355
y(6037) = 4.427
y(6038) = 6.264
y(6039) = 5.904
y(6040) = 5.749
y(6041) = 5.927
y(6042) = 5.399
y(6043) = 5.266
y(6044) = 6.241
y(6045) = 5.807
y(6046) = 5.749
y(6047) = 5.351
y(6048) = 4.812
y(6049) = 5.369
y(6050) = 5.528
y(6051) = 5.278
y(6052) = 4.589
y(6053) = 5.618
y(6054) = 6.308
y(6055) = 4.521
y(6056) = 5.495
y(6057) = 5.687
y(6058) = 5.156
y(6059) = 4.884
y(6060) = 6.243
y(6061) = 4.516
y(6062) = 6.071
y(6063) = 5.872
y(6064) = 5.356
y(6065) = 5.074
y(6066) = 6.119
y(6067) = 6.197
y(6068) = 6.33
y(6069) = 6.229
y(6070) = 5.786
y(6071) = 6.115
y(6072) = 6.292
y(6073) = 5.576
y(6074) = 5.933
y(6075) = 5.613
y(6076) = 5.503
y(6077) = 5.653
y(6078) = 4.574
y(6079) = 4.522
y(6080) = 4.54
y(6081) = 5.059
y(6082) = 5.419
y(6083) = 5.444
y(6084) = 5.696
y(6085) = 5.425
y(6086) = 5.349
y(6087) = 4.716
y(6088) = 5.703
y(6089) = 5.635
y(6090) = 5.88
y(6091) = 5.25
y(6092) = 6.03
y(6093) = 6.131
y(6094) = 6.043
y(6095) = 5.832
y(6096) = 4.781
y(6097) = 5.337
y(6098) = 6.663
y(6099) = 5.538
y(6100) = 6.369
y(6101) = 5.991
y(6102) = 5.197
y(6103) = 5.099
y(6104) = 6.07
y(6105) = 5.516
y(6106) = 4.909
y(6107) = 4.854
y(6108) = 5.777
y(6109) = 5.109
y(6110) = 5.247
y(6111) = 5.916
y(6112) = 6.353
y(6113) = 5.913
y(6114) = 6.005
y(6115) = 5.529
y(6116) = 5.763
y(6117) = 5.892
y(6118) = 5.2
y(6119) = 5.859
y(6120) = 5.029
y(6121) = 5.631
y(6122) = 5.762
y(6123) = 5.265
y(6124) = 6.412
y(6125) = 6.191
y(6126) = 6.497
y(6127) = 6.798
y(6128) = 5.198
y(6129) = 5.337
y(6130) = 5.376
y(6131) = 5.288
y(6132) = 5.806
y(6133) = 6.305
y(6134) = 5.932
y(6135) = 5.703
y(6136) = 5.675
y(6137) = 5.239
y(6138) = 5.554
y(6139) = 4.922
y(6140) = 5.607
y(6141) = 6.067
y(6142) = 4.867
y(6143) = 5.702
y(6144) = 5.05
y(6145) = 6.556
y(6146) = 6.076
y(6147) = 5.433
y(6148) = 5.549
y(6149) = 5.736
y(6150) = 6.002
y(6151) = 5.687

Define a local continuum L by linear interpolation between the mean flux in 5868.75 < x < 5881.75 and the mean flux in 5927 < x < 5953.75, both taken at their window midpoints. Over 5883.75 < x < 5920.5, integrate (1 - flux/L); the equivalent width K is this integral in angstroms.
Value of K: 5.7 angstroms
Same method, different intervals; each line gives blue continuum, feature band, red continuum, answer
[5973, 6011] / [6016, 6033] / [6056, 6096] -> 0.5 angstroms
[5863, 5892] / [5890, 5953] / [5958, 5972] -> 3.5 angstroms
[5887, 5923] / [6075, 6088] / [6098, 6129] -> 1.1 angstroms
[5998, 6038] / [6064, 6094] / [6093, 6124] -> 0.3 angstroms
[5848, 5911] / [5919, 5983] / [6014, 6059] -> -1.4 angstroms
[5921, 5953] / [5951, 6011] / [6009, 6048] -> -1.5 angstroms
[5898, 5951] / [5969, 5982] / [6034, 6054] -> -0.7 angstroms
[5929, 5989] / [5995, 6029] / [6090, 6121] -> 0.5 angstroms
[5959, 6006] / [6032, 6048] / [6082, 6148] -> 0.6 angstroms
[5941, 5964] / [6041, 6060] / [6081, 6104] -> 0.8 angstroms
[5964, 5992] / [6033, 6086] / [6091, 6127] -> 2.6 angstroms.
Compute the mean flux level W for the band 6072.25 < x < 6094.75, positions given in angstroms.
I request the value 5.45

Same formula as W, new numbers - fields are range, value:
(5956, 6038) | 5.77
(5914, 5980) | 5.9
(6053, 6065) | 5.45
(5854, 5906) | 6.06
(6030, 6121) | 5.55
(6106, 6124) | 5.6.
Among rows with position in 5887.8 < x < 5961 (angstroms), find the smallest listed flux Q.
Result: 4.515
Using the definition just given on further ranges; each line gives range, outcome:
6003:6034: 4.481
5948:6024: 4.547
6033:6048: 4.427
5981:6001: 4.958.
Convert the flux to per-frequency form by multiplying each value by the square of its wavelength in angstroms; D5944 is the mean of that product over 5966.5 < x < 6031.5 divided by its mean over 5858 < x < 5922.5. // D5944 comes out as 1.01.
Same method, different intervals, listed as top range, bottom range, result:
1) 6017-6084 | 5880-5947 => 1.01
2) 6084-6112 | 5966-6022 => 0.98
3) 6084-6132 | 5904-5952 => 1.03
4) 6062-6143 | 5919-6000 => 1.00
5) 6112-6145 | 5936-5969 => 1.02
